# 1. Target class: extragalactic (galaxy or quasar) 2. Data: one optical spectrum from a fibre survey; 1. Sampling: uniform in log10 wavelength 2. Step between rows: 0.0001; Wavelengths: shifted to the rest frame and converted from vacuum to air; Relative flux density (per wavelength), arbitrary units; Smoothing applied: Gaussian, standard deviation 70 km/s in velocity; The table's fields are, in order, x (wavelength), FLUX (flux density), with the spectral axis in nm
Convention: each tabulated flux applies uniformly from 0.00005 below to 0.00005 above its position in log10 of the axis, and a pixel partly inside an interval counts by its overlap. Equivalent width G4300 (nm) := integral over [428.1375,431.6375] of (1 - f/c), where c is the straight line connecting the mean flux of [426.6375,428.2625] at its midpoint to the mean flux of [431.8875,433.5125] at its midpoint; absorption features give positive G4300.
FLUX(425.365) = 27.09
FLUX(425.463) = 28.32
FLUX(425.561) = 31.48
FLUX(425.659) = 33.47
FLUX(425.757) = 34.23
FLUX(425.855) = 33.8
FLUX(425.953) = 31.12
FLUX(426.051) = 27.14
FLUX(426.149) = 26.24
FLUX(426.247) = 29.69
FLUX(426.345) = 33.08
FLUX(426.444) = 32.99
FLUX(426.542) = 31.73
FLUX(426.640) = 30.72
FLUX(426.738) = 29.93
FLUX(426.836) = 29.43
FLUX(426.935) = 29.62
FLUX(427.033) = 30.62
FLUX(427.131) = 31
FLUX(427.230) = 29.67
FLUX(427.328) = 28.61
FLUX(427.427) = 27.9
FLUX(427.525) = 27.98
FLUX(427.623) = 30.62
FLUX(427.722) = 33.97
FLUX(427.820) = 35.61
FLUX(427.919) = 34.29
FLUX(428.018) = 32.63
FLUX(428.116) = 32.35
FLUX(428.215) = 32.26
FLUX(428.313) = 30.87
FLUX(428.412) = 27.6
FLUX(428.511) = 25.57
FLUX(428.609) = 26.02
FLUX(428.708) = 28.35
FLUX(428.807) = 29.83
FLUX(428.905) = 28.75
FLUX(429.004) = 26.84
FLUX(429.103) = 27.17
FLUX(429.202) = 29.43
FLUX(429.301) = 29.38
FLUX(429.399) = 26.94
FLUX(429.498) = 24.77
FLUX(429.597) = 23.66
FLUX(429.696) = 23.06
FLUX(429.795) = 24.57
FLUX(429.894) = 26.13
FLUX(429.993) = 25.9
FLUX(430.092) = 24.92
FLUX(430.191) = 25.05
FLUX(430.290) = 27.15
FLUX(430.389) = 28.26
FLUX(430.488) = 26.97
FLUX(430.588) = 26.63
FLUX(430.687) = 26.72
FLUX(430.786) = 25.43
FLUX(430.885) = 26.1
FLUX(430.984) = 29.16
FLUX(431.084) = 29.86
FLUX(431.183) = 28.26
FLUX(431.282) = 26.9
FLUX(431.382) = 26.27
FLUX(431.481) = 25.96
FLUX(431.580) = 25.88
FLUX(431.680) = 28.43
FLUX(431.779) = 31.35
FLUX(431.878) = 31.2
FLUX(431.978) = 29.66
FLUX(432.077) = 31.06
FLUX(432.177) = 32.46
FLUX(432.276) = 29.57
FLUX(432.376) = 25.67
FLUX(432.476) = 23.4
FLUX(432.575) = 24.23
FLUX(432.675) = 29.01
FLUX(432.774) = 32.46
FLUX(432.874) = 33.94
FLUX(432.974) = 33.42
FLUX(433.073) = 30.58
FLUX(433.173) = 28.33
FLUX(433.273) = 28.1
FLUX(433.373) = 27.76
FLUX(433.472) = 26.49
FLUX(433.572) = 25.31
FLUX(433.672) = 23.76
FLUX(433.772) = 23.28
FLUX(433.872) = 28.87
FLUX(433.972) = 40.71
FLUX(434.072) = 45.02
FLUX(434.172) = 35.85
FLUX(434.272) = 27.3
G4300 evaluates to 0.36 nm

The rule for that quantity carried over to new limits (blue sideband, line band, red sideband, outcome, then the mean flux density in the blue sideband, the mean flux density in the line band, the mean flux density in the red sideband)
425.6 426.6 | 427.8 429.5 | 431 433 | 0.05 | 31.4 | 29.4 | 28.9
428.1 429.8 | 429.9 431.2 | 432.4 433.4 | 0.06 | 27.6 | 26.9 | 29.1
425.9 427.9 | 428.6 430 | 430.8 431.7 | 0.10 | 30.5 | 26.8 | 27.3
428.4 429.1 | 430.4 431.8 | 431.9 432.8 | 0.04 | 27.5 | 27.4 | 28.6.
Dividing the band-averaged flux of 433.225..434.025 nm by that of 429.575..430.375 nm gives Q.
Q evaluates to 1.1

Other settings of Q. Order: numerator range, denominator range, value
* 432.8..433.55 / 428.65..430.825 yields 1.12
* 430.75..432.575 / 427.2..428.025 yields 0.90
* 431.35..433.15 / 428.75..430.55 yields 1.10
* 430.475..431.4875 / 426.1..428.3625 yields 0.88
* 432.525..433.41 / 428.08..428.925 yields 1.03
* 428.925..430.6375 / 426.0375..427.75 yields 0.88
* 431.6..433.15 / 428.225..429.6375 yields 1.07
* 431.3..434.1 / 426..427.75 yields 0.97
